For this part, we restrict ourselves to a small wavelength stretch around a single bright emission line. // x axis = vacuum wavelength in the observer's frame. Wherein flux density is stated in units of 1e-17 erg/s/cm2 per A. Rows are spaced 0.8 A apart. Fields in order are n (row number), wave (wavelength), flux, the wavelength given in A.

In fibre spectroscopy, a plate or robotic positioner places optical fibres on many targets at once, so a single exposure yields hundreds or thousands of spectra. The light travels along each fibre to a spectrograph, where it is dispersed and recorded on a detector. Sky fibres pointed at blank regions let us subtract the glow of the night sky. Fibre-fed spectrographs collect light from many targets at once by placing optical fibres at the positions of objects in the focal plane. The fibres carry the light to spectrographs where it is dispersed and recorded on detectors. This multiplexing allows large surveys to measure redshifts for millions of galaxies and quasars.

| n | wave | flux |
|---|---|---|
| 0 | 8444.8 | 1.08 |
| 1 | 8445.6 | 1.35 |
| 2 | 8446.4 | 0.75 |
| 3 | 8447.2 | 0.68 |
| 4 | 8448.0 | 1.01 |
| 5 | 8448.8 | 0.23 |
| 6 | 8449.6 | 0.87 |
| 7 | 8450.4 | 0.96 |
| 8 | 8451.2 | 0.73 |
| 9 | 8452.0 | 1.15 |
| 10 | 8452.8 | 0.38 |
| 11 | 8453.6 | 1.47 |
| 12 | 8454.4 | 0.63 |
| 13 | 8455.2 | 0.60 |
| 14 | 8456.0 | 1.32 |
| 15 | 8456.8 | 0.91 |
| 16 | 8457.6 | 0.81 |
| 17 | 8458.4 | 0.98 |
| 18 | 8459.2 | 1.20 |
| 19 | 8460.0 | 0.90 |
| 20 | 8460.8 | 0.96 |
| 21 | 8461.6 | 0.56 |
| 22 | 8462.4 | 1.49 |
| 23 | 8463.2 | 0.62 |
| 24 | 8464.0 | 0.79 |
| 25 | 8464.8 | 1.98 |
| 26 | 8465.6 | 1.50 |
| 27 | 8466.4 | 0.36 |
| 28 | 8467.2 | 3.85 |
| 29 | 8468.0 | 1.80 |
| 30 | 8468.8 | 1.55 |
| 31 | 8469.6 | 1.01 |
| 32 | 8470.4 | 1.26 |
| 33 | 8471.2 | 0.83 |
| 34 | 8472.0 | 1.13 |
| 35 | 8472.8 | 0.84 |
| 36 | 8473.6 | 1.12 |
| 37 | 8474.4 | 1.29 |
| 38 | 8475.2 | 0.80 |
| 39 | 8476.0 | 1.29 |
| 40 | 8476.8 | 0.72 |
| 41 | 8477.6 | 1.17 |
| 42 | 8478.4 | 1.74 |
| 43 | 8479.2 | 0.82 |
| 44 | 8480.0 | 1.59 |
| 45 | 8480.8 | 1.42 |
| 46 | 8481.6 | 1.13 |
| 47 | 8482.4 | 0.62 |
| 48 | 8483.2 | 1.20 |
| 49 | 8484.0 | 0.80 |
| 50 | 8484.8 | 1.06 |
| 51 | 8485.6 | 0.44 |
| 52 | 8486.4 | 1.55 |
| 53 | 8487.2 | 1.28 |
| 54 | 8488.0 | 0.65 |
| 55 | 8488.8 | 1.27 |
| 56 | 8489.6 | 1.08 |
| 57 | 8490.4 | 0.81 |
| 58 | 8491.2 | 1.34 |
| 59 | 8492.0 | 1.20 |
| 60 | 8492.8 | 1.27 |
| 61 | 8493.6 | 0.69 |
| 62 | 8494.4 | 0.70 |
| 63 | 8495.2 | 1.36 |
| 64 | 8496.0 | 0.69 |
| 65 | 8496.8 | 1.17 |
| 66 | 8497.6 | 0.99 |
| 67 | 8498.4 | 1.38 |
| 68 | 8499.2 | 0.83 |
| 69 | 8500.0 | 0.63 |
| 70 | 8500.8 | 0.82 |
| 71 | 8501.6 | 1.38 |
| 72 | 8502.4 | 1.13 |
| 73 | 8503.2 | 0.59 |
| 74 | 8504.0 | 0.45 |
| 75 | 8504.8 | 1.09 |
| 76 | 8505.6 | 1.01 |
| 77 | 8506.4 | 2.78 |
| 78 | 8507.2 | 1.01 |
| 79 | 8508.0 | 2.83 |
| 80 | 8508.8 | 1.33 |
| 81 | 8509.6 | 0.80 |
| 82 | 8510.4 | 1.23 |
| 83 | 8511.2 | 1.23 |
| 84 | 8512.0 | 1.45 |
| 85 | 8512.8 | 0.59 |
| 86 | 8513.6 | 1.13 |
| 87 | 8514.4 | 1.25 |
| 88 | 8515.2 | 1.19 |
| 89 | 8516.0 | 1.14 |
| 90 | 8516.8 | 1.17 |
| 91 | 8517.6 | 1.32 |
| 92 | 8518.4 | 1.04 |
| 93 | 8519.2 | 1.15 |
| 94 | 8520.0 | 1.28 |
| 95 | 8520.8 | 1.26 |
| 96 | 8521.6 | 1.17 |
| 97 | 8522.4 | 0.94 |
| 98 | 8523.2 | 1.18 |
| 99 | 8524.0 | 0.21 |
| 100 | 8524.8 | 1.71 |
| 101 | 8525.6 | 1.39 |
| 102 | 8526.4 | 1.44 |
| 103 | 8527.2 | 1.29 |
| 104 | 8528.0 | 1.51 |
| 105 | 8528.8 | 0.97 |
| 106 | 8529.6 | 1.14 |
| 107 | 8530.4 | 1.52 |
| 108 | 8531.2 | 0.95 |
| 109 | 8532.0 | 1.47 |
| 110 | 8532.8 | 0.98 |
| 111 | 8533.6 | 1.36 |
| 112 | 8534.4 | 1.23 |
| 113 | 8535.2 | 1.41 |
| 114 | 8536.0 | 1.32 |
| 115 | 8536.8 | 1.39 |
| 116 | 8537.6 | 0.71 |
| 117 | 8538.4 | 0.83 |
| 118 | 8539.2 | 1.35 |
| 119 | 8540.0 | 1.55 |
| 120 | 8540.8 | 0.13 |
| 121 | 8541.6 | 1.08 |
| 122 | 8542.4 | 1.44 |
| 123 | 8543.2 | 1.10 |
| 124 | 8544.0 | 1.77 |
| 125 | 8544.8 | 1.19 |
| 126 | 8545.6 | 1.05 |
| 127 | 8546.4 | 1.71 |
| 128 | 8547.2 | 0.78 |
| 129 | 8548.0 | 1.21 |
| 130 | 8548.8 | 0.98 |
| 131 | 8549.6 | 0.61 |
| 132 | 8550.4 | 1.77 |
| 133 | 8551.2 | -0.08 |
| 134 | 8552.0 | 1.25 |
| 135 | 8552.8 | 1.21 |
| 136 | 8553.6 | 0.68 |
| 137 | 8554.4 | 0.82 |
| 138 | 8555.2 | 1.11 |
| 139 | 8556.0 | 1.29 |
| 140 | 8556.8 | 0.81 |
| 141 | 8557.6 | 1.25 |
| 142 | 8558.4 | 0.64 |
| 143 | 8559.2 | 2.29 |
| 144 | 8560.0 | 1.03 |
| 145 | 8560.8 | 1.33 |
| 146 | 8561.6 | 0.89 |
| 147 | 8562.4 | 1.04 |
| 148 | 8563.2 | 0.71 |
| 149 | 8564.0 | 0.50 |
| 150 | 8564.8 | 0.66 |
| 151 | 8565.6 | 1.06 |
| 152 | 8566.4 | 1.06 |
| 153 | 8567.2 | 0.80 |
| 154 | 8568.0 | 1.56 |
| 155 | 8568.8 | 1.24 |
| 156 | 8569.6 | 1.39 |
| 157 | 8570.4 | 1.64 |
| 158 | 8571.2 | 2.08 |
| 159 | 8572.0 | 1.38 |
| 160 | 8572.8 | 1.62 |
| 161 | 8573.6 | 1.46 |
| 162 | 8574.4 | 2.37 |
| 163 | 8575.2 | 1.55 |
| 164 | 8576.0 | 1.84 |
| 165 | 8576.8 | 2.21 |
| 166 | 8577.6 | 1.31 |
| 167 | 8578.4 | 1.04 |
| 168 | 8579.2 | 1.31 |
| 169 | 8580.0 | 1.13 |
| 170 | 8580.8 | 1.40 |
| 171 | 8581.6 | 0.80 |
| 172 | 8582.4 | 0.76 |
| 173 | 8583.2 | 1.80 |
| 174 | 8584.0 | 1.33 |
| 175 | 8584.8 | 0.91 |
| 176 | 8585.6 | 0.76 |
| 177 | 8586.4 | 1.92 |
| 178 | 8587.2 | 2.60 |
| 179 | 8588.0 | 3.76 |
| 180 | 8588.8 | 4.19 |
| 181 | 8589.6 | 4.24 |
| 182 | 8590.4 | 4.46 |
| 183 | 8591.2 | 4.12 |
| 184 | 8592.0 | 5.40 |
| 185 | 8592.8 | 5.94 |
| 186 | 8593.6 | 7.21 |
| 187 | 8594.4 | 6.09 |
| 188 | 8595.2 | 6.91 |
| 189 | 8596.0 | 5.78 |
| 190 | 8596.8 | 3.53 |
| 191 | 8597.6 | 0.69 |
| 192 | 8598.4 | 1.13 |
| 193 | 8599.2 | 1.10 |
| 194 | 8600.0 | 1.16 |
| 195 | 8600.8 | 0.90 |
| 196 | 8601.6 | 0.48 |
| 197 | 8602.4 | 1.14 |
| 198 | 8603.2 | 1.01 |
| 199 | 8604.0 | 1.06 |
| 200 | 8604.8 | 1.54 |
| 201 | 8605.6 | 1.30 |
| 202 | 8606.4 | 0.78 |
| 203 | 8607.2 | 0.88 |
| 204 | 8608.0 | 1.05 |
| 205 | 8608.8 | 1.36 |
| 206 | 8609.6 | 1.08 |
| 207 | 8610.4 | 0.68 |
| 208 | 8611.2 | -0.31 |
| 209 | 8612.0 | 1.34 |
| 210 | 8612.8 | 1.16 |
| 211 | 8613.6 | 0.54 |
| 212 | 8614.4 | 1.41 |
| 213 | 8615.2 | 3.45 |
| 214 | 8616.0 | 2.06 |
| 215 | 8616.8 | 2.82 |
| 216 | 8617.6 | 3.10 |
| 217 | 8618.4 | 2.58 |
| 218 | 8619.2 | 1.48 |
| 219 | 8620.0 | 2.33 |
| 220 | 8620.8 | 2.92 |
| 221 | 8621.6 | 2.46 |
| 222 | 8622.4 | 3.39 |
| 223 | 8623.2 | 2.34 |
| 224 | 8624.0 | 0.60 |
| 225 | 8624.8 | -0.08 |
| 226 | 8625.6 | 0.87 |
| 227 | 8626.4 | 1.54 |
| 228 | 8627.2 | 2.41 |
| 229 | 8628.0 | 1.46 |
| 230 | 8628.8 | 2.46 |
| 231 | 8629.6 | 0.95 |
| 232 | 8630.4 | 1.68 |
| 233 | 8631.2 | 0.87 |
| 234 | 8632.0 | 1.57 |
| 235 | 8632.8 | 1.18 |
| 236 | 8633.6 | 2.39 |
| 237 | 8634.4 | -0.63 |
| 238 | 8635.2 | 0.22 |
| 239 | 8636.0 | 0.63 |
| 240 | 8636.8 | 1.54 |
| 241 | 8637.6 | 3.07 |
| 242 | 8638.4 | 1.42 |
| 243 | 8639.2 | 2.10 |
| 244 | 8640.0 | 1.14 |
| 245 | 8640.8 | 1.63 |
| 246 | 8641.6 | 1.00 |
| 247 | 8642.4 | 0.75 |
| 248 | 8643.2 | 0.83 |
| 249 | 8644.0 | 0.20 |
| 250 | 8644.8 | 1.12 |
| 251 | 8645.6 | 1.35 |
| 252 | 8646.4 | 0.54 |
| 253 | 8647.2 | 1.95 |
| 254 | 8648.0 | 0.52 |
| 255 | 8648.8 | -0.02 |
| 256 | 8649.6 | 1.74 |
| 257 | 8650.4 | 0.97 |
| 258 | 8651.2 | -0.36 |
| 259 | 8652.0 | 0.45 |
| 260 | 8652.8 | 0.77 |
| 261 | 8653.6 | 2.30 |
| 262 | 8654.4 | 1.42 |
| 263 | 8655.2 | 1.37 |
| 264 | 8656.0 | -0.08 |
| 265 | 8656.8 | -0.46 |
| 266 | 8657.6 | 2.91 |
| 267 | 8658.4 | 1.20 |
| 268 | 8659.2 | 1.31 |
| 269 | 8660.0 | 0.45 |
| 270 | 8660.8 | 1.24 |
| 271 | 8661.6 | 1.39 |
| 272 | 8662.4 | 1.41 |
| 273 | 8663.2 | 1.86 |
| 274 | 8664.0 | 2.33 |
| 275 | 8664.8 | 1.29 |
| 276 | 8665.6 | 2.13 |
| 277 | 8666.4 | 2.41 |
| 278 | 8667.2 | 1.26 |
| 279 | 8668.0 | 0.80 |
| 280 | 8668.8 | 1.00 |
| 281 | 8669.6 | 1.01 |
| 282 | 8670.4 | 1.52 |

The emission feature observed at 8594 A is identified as Halpha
